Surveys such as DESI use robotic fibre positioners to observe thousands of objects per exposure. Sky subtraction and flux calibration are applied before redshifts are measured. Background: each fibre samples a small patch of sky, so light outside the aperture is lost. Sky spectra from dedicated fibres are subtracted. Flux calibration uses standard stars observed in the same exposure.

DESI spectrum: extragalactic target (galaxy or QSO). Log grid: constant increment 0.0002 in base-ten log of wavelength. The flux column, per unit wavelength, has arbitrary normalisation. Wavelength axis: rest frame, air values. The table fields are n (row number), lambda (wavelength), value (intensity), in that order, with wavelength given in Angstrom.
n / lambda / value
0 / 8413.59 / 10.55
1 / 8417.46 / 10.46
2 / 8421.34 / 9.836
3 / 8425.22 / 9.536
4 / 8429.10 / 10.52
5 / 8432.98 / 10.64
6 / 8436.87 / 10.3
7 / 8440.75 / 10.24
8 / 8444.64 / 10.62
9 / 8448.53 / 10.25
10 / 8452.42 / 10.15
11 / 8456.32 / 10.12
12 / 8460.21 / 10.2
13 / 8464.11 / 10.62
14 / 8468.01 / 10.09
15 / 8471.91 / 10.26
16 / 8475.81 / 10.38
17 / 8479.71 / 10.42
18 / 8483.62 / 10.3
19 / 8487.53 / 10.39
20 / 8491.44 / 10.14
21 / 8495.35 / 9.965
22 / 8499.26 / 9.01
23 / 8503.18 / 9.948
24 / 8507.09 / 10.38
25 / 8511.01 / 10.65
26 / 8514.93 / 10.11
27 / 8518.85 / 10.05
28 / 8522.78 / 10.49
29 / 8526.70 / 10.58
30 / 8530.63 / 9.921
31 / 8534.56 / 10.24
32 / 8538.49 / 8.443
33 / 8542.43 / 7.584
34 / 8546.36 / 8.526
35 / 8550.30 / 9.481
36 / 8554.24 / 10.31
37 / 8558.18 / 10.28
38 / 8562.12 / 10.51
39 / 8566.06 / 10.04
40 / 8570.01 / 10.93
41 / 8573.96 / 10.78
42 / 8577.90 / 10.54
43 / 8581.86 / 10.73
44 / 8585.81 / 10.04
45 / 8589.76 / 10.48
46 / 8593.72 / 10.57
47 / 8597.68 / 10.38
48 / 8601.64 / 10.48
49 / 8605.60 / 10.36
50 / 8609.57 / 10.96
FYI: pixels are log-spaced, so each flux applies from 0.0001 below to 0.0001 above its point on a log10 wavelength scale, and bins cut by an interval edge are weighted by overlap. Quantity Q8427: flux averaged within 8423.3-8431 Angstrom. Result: 10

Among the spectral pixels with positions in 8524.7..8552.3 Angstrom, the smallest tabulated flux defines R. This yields 7.584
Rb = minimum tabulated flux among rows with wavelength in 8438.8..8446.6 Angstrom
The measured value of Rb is 10.24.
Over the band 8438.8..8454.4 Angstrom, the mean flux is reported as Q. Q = 10.3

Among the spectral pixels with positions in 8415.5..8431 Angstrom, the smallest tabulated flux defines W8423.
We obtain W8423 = 9.536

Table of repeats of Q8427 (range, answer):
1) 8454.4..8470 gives 10.3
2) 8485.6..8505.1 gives 9.89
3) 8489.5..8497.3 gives 10.1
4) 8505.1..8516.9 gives 10.4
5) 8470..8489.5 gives 10.3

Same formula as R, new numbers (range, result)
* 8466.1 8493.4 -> 10.09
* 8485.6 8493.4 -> 10.14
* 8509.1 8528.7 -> 10.05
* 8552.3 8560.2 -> 10.28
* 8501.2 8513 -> 9.948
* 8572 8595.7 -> 10.04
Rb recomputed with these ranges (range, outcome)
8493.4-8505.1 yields 9.01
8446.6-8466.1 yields 10.12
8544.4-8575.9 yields 8.526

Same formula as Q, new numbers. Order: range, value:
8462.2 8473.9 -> 10.3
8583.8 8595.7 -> 10.4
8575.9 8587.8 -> 10.4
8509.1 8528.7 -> 10.4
